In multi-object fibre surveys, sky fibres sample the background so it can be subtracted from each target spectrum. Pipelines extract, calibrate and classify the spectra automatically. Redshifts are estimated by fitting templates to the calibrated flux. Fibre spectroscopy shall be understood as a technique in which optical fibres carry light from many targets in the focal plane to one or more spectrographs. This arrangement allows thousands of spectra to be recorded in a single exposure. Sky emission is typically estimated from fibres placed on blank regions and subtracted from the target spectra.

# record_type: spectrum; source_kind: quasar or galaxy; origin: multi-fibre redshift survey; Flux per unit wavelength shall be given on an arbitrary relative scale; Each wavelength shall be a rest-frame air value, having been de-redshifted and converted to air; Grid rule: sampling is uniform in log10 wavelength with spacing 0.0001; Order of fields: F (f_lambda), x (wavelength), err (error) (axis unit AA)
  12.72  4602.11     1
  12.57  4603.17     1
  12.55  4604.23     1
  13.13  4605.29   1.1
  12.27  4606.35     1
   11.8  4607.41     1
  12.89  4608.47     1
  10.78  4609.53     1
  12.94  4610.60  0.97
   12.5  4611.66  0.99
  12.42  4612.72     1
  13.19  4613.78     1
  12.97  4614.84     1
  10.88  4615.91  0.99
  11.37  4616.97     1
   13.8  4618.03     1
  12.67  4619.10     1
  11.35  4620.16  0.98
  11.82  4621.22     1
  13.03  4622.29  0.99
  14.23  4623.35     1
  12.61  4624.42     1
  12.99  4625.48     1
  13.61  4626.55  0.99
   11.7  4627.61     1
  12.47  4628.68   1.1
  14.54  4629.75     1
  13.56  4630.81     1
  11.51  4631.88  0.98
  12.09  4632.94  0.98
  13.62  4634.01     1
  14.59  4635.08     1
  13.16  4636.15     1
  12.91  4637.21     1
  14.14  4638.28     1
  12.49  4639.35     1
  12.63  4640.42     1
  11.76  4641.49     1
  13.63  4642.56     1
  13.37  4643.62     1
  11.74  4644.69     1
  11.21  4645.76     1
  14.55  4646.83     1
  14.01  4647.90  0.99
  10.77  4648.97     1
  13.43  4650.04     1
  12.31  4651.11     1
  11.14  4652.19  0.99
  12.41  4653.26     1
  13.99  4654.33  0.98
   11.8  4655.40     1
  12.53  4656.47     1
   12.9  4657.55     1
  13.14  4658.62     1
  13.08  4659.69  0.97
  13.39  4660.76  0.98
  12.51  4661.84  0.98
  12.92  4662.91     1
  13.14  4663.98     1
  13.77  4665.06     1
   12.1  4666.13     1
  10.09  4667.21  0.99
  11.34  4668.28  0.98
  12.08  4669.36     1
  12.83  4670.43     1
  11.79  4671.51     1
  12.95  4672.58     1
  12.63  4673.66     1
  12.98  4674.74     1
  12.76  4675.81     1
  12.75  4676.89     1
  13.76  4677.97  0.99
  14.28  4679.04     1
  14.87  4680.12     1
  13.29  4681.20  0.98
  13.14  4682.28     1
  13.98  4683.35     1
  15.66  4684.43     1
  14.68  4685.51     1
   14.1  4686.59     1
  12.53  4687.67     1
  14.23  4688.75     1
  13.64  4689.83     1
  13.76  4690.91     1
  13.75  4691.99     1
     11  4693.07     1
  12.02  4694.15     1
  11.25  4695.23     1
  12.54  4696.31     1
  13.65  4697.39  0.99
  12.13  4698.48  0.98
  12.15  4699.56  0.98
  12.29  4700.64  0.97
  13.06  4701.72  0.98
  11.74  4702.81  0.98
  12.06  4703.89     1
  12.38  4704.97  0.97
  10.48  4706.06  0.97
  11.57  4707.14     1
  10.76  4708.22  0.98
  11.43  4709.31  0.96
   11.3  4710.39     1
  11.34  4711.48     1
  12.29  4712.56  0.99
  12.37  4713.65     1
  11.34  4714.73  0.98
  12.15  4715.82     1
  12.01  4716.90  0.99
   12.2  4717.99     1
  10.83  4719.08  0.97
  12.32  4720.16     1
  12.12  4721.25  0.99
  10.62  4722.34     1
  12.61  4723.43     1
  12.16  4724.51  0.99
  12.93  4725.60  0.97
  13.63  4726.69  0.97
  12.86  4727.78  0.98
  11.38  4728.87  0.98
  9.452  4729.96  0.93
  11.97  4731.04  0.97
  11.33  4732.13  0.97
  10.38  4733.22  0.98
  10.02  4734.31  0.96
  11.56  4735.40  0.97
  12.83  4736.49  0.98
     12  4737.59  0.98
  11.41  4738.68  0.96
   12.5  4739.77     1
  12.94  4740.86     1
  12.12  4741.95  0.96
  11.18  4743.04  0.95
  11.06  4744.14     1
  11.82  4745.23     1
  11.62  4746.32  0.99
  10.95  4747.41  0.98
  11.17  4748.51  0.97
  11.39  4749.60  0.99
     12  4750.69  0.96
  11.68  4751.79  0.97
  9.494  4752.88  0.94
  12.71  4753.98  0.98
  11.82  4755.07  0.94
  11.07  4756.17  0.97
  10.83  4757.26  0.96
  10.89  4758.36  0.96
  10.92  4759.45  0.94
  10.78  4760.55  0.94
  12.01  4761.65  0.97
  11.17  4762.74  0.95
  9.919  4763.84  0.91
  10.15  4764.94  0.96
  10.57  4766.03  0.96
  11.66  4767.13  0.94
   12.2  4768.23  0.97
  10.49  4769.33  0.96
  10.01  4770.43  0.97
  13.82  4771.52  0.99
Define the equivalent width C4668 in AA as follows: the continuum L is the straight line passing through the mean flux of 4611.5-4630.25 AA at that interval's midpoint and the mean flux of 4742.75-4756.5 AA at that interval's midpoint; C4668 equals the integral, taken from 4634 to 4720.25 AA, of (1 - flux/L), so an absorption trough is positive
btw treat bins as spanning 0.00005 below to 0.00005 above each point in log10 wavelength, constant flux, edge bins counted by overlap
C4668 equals -3.9 AA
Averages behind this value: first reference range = 12.7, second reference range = 11.4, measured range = 12.7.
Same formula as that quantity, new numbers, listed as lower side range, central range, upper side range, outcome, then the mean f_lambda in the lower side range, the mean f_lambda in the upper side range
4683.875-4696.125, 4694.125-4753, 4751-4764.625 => 2.0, 13.3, 11.1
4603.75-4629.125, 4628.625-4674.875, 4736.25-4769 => -1.9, 12.5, 11.4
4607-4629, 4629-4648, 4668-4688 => -0.4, 12.5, 13.3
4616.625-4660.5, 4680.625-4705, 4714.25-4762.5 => -1.7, 12.8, 11.6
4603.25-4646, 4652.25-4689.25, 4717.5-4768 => -2.5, 12.7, 11.5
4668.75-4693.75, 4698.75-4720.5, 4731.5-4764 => 1.2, 13.4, 11.4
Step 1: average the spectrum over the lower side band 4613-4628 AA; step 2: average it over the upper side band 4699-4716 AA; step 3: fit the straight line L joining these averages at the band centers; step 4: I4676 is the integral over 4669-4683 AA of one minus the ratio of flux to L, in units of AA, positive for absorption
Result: -1.20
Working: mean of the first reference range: 12.6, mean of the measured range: 13.1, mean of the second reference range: 11.8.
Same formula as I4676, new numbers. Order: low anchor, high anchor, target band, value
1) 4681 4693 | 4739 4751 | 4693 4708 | 1.4 AA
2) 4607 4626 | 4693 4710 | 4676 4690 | -2.2 AA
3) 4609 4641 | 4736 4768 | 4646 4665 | -0.6 AA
